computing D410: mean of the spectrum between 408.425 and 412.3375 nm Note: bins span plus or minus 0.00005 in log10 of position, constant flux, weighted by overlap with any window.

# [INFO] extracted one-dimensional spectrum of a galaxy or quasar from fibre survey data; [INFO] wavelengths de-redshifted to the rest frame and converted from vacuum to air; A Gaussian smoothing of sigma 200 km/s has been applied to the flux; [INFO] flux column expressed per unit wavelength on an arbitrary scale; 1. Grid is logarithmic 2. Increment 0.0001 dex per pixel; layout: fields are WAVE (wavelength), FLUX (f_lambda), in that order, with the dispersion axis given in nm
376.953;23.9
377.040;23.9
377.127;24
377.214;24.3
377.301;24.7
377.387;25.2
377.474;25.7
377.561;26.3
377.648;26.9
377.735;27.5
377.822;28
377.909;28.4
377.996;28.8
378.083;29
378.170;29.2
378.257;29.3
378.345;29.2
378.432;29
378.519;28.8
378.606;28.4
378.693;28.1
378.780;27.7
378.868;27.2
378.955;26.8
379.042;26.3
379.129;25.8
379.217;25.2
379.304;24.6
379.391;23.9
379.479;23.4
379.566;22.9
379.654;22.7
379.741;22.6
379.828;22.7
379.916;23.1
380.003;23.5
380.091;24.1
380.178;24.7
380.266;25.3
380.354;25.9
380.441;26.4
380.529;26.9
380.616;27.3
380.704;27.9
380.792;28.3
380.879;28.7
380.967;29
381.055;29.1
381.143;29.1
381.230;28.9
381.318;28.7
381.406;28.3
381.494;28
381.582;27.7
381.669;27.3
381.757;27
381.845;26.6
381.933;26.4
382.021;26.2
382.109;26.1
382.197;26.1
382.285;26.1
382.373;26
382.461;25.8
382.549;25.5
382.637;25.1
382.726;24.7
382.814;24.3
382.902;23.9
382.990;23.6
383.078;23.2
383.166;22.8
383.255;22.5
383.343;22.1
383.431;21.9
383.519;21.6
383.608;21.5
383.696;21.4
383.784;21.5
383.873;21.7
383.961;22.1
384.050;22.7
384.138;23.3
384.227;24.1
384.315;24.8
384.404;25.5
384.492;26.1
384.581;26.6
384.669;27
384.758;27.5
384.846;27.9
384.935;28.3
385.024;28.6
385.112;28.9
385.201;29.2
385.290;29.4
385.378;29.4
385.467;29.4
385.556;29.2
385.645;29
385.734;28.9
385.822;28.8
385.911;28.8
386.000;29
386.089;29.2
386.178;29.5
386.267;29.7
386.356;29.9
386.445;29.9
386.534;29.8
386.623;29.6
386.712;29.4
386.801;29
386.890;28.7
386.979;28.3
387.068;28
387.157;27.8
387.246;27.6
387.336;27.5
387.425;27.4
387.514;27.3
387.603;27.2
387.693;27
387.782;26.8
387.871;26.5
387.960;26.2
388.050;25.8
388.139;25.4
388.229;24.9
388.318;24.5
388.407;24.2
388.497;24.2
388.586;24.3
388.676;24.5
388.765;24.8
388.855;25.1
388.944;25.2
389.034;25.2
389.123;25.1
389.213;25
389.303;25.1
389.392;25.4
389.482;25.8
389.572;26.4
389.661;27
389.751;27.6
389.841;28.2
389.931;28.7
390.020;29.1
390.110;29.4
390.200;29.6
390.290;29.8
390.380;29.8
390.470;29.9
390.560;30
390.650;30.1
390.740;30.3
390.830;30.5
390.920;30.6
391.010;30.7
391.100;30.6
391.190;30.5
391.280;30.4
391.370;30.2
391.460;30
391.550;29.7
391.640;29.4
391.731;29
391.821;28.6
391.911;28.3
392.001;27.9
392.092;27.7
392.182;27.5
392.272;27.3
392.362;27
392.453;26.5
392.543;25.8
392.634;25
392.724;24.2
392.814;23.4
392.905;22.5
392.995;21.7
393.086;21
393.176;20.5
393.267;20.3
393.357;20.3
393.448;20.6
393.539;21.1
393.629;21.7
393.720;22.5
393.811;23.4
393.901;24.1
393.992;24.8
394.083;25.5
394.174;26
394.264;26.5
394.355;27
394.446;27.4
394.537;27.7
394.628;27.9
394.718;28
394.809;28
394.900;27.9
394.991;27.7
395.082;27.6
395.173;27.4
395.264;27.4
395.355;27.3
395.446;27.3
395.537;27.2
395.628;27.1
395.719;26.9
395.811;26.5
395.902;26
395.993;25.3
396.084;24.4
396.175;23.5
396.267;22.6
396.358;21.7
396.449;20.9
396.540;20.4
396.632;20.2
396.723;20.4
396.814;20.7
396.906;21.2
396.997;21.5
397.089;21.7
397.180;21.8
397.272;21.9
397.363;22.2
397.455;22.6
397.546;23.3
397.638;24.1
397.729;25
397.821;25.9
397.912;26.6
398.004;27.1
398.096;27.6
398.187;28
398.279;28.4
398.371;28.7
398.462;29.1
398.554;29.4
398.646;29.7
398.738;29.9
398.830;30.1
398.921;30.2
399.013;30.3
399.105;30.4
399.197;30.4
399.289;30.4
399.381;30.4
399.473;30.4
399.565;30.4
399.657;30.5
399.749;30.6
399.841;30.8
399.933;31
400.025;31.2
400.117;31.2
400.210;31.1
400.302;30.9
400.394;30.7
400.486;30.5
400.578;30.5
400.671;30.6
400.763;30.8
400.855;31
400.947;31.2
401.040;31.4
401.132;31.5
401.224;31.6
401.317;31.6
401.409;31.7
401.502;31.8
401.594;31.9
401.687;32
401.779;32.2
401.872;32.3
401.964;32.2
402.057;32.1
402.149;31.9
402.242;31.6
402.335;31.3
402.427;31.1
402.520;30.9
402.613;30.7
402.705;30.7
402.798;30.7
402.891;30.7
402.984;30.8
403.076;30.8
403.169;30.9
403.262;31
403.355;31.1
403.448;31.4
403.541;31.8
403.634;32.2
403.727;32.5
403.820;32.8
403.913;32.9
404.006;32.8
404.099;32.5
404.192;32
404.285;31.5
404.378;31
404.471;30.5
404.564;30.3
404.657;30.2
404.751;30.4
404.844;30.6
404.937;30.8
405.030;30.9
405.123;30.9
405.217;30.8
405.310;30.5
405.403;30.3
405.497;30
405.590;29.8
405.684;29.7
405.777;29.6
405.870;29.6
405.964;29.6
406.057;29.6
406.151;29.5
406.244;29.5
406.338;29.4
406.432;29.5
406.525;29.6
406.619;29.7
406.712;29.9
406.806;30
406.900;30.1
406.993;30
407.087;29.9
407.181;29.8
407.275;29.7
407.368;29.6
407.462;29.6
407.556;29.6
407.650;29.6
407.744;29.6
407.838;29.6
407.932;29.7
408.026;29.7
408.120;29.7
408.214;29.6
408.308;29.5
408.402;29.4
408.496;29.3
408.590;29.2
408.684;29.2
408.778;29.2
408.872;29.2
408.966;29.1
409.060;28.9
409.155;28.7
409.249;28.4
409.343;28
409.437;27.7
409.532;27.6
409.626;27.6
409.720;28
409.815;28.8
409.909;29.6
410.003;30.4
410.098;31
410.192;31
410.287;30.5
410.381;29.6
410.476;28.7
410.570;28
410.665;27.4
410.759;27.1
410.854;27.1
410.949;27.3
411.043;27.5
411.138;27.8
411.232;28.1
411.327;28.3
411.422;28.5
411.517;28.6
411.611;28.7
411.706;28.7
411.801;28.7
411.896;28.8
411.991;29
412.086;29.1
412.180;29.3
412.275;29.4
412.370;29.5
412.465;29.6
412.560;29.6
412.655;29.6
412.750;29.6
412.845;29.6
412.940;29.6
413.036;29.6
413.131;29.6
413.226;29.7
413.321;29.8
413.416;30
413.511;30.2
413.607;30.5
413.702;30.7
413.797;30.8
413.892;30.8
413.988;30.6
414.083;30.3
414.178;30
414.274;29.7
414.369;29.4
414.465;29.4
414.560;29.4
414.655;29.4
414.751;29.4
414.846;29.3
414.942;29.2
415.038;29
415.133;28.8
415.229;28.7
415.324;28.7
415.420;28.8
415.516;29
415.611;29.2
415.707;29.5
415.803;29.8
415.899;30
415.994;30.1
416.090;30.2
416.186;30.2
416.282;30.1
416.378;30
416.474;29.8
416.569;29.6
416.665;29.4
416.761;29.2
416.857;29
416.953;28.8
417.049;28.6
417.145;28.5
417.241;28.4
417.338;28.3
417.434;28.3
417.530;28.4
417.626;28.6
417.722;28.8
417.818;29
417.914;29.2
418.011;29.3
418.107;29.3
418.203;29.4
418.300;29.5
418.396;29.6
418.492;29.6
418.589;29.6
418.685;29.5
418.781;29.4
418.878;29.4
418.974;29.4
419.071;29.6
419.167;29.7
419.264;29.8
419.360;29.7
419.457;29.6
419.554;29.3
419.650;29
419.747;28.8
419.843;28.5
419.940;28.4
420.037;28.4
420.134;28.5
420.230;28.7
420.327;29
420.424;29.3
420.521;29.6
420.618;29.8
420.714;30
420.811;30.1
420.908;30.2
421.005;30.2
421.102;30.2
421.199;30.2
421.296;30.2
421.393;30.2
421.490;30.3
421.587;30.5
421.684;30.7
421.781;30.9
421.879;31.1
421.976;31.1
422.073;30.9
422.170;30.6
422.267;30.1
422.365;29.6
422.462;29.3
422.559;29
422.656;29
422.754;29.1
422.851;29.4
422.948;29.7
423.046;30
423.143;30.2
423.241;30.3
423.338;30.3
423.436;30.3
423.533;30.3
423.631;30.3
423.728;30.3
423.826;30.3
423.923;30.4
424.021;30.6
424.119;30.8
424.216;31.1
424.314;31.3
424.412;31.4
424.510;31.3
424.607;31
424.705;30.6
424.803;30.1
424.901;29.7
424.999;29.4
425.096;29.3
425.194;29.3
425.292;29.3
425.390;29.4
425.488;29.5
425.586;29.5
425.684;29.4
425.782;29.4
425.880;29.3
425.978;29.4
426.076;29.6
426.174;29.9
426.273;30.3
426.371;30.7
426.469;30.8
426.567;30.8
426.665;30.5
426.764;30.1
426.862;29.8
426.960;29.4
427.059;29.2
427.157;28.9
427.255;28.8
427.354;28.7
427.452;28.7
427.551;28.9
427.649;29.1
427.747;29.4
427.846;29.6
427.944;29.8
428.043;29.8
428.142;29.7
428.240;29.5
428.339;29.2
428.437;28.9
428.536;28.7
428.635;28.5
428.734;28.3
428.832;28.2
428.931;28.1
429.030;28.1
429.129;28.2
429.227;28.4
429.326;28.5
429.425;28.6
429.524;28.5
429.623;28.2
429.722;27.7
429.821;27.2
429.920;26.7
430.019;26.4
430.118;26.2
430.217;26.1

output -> 28.7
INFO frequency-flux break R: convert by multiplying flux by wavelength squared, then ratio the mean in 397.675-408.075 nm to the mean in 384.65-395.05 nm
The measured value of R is 1.2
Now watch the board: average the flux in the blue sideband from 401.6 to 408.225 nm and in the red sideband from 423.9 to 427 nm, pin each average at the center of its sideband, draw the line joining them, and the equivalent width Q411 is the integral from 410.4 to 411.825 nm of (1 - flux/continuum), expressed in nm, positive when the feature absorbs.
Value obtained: 0.11 nm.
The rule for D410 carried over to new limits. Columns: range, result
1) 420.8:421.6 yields 30.2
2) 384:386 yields 27.4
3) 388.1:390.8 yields 26.8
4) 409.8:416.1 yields 29.3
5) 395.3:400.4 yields 26.7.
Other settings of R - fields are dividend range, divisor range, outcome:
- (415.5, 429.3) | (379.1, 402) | 1.29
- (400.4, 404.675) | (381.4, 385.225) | 1.38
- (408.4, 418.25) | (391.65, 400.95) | 1.20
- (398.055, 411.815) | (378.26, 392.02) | 1.24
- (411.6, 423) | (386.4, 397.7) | 1.28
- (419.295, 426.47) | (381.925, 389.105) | 1.37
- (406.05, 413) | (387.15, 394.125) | 1.21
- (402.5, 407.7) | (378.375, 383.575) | 1.34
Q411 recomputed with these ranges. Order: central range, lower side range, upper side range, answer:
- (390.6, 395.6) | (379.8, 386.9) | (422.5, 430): 0.112 nm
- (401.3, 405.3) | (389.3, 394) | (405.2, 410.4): -0.371 nm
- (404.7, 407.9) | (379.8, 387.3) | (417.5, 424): -0.163 nm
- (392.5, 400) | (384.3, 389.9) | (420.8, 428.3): 0.606 nm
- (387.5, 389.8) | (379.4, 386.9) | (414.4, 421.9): 0.099 nm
